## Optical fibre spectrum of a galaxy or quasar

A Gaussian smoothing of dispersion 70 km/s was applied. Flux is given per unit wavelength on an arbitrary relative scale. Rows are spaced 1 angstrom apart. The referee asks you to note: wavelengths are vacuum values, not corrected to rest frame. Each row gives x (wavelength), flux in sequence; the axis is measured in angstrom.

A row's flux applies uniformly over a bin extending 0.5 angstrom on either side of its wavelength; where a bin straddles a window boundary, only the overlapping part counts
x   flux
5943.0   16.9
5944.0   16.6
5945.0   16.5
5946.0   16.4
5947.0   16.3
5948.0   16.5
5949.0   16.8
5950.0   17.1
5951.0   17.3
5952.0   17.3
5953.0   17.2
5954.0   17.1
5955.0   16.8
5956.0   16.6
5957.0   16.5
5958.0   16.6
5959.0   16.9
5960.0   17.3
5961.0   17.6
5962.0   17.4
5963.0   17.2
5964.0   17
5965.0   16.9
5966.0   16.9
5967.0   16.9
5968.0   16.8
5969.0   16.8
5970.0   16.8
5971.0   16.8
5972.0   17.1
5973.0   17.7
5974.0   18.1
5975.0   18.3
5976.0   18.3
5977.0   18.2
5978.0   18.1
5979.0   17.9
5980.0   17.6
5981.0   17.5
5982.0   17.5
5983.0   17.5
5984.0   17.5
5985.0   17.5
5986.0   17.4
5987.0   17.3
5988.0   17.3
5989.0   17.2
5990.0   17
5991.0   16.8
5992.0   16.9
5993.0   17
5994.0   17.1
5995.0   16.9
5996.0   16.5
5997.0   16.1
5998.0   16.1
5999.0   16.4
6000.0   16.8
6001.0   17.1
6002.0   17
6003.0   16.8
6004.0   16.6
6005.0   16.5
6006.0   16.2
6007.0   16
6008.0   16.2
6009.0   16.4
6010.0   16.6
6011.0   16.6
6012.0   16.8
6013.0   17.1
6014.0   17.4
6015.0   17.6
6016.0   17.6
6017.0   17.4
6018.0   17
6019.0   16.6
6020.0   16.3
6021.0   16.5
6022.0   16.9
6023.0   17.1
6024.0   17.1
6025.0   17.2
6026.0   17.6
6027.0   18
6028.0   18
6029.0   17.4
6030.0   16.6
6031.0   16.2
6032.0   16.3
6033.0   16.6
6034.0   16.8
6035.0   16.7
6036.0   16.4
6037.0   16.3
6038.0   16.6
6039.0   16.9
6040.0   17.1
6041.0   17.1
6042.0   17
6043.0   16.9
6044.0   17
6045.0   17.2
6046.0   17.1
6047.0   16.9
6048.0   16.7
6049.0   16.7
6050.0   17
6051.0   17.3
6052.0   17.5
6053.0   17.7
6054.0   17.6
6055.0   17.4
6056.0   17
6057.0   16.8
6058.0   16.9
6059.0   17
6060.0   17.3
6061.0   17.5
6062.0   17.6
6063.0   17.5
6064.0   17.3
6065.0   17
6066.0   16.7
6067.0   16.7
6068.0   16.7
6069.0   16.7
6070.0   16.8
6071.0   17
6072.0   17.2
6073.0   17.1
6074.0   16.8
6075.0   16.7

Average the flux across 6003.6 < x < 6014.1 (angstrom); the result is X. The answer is 16.6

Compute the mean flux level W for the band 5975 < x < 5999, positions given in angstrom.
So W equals 17.3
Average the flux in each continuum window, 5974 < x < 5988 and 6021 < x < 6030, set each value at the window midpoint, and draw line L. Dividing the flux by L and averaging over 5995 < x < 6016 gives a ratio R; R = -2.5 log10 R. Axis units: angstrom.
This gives 0.05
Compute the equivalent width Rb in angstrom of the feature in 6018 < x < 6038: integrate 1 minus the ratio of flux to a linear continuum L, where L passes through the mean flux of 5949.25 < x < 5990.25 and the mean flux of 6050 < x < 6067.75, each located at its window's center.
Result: 0.4 angstrom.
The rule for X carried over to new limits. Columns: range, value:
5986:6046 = 16.9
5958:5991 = 17.4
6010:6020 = 17.1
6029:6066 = 17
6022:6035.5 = 17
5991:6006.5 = 16.7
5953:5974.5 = 17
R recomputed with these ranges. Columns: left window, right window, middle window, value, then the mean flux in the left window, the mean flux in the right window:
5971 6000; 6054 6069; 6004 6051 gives 0.02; 17.3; 17.1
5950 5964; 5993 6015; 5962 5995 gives -0.03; 17.1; 16.7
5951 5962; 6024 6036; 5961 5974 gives 0.00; 17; 17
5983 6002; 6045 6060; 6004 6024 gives 0.01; 17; 17.1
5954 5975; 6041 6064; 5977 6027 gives 0.01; 17.1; 17.2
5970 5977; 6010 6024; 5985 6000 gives 0.03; 17.7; 17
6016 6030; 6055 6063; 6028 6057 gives 0.01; 17.2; 17.2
